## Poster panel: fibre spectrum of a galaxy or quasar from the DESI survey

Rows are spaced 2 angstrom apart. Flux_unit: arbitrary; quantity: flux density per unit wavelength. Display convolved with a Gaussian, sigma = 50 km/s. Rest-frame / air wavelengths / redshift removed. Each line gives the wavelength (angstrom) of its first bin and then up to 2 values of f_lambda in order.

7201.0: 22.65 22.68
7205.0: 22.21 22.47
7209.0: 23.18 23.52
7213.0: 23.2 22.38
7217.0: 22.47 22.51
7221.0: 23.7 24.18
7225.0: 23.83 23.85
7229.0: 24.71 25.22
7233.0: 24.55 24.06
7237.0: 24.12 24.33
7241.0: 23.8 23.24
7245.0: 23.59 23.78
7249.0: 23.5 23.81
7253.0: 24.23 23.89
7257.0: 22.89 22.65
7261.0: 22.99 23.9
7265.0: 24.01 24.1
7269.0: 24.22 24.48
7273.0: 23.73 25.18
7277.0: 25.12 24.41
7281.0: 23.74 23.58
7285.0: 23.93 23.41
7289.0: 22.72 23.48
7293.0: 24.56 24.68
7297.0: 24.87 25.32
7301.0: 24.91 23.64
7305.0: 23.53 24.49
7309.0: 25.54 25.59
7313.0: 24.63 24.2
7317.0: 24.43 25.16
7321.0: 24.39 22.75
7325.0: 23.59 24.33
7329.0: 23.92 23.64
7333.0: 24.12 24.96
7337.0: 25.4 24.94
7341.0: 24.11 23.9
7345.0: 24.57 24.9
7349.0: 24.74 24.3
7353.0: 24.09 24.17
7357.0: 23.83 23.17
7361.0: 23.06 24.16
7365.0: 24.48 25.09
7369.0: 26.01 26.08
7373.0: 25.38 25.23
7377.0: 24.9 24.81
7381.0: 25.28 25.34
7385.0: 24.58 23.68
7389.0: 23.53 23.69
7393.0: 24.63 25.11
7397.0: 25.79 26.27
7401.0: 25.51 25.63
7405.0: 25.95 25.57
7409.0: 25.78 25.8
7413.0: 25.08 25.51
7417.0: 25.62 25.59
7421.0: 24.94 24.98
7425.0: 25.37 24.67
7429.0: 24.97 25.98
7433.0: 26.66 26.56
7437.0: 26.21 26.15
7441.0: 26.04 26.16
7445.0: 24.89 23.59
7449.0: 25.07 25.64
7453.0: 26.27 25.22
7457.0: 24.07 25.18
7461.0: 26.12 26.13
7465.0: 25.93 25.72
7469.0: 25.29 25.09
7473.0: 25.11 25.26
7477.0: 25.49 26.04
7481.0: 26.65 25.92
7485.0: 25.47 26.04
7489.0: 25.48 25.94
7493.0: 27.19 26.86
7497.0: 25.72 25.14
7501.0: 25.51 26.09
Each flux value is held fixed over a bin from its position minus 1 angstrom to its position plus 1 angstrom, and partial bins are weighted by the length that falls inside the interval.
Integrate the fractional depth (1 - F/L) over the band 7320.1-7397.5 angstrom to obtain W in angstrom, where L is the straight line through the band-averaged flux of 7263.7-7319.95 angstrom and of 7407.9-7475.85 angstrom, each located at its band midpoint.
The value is 1.2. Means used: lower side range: 24.3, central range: 24.5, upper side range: 25.5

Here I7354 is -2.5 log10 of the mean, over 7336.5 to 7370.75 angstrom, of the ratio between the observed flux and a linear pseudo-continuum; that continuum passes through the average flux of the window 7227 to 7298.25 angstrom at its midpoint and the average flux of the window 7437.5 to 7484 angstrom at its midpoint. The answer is 0.01 mag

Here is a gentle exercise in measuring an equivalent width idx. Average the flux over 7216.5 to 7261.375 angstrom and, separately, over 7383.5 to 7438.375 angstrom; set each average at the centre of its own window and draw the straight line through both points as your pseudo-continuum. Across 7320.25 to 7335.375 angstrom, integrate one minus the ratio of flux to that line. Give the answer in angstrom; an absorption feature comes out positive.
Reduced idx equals 0.4 angstrom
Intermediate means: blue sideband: 23.8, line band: 23.9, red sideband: 25.3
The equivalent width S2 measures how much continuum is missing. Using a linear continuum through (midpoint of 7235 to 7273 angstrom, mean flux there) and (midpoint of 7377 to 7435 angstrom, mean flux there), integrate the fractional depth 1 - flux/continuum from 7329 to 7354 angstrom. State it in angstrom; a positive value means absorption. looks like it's 0.2 angstrom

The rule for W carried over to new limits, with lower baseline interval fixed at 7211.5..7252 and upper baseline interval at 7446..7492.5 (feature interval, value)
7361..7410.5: -0.3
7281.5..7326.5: 0.1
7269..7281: -0.2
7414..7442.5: -0.5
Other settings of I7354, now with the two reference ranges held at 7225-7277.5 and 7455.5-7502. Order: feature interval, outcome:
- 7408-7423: -0.01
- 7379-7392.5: 0.03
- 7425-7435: -0.01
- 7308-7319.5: -0.02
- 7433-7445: -0.03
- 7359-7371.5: 0.01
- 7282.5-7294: 0.03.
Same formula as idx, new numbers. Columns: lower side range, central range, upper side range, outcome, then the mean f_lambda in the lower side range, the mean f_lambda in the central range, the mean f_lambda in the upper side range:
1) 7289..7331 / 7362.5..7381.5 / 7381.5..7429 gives -0.22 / 24.3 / 25.2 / 25.2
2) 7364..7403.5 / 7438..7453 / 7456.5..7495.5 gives 0.06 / 25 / 25.4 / 25.8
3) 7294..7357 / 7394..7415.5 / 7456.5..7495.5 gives -0.43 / 24.4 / 25.6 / 25.8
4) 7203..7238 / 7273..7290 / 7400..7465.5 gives 0.07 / 23.5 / 24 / 25.5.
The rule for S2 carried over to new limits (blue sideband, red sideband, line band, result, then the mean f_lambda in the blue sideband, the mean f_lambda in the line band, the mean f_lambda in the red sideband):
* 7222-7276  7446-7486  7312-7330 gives 0.2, 24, 24.2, 25.5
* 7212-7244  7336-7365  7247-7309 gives -0.2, 23.8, 24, 24.2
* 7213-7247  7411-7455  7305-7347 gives 0.3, 23.8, 24.4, 25.5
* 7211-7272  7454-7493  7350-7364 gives 0.5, 23.7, 23.8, 25.6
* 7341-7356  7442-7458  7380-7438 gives -1.2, 24.4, 25.3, 25.1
